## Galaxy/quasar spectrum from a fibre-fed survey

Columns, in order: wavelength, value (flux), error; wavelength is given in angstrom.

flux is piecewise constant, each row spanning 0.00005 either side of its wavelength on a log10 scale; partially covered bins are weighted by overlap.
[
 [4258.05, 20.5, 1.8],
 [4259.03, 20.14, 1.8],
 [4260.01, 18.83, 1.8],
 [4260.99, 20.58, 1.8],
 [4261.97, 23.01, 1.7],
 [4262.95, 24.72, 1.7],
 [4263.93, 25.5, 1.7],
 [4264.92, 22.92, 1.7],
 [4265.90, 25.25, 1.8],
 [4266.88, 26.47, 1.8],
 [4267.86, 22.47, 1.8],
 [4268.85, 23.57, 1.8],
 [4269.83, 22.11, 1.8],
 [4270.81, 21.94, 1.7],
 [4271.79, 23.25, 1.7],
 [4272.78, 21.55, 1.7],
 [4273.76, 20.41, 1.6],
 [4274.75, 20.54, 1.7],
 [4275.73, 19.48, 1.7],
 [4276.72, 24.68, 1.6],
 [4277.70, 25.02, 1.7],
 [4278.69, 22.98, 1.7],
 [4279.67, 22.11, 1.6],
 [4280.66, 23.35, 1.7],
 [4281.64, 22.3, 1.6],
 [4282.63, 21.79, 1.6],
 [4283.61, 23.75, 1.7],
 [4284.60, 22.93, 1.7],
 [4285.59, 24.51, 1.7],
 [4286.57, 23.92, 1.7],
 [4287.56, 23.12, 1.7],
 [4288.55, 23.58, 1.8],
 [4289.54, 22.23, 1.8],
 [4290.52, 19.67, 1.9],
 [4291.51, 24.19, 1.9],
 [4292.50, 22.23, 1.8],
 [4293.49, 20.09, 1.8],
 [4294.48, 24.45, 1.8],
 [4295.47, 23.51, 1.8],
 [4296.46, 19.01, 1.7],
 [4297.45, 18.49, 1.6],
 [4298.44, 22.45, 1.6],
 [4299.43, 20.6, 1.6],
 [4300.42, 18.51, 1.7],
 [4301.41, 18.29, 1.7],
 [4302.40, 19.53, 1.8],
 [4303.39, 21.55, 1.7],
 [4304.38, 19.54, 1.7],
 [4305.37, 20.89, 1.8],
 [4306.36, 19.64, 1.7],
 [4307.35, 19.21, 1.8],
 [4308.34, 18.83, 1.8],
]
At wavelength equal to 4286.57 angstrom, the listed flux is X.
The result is 23.92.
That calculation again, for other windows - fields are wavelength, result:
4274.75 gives 20.54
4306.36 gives 19.64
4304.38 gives 19.54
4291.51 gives 24.19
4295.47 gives 23.51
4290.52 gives 19.67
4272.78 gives 21.55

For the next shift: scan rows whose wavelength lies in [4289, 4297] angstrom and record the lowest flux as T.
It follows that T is 19.01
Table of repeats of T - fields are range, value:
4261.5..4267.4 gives 22.92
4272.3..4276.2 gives 19.48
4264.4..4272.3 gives 21.94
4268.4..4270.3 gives 22.11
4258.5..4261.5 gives 18.83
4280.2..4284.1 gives 21.79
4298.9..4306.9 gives 18.29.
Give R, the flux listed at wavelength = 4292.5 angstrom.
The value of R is 22.23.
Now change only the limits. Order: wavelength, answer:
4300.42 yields 18.51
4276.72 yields 24.68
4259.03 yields 20.14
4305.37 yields 20.89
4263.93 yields 25.5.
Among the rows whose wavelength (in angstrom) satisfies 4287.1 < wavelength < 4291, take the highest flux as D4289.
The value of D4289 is 23.58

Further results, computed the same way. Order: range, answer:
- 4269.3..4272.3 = 23.25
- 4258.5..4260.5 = 20.14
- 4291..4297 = 24.45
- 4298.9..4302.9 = 20.6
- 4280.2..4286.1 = 24.51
